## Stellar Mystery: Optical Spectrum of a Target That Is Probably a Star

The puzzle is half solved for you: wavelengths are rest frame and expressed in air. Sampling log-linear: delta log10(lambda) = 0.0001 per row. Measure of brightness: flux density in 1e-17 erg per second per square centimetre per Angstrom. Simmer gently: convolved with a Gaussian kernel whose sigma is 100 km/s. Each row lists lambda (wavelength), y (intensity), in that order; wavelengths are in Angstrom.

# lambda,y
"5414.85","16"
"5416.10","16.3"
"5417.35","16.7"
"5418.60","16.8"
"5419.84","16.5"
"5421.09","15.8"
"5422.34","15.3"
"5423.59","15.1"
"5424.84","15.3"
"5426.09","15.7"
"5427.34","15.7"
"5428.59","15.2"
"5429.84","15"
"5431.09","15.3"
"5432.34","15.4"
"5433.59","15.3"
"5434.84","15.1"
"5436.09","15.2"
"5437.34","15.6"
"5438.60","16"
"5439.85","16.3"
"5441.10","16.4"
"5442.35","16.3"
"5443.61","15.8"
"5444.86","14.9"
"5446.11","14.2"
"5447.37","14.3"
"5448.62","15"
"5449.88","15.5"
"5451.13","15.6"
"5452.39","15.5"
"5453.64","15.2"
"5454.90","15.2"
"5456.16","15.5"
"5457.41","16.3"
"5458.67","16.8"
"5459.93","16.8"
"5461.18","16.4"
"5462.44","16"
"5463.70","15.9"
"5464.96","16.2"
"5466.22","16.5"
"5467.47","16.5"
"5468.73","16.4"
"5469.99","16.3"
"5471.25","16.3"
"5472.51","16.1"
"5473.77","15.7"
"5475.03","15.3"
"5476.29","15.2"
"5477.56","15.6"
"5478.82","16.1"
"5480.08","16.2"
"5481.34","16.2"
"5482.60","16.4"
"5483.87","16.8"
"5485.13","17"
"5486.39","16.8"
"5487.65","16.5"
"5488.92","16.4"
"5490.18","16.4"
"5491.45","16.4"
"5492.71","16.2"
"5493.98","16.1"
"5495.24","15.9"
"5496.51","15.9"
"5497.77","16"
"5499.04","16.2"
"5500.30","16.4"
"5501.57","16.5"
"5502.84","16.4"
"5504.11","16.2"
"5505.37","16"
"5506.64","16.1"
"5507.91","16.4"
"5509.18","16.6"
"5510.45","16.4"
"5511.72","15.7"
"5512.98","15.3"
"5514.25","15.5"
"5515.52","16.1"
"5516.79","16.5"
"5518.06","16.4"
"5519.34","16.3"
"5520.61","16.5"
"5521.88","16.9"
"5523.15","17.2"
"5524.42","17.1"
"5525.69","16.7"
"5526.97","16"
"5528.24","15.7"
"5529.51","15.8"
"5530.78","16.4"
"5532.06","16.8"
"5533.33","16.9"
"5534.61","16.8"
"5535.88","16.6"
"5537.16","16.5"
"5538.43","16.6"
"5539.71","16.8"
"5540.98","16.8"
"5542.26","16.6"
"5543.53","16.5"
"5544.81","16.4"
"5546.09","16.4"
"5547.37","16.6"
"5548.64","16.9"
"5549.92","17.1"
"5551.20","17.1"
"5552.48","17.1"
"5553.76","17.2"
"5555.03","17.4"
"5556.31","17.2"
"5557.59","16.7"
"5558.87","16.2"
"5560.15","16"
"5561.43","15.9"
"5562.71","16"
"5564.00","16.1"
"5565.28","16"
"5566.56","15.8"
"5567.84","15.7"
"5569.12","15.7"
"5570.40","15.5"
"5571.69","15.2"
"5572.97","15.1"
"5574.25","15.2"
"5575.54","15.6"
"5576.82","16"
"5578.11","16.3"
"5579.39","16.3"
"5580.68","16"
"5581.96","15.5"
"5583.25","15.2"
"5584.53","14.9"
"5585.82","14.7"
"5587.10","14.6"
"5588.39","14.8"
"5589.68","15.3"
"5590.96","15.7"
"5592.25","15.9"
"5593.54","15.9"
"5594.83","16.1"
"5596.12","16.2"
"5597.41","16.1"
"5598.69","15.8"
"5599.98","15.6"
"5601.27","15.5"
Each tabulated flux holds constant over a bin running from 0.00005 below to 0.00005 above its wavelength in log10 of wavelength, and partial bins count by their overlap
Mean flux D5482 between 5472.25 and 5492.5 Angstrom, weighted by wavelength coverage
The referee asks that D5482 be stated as 16.2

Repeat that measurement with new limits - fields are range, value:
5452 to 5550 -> 16.3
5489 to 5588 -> 16.2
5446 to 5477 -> 15.8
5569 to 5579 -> 15.6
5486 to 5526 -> 16.3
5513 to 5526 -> 16.5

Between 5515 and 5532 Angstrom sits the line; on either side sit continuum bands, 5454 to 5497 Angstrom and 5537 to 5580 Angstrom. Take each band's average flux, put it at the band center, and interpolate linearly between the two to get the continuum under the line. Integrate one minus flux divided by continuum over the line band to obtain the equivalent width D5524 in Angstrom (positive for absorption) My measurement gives -0.2 Angstrom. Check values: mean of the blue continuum 16.2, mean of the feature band 16.4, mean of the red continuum 16.3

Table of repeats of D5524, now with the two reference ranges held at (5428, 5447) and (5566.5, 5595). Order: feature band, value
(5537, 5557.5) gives -1.8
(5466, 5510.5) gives -2.2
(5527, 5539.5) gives -0.8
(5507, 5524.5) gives -0.9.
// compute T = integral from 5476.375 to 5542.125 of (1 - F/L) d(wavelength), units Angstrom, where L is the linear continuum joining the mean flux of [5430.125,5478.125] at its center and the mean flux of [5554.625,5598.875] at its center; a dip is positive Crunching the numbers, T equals -2.5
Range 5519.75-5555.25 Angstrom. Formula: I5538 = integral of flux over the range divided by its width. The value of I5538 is 16.7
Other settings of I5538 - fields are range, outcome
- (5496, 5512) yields 16.2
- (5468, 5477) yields 15.9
